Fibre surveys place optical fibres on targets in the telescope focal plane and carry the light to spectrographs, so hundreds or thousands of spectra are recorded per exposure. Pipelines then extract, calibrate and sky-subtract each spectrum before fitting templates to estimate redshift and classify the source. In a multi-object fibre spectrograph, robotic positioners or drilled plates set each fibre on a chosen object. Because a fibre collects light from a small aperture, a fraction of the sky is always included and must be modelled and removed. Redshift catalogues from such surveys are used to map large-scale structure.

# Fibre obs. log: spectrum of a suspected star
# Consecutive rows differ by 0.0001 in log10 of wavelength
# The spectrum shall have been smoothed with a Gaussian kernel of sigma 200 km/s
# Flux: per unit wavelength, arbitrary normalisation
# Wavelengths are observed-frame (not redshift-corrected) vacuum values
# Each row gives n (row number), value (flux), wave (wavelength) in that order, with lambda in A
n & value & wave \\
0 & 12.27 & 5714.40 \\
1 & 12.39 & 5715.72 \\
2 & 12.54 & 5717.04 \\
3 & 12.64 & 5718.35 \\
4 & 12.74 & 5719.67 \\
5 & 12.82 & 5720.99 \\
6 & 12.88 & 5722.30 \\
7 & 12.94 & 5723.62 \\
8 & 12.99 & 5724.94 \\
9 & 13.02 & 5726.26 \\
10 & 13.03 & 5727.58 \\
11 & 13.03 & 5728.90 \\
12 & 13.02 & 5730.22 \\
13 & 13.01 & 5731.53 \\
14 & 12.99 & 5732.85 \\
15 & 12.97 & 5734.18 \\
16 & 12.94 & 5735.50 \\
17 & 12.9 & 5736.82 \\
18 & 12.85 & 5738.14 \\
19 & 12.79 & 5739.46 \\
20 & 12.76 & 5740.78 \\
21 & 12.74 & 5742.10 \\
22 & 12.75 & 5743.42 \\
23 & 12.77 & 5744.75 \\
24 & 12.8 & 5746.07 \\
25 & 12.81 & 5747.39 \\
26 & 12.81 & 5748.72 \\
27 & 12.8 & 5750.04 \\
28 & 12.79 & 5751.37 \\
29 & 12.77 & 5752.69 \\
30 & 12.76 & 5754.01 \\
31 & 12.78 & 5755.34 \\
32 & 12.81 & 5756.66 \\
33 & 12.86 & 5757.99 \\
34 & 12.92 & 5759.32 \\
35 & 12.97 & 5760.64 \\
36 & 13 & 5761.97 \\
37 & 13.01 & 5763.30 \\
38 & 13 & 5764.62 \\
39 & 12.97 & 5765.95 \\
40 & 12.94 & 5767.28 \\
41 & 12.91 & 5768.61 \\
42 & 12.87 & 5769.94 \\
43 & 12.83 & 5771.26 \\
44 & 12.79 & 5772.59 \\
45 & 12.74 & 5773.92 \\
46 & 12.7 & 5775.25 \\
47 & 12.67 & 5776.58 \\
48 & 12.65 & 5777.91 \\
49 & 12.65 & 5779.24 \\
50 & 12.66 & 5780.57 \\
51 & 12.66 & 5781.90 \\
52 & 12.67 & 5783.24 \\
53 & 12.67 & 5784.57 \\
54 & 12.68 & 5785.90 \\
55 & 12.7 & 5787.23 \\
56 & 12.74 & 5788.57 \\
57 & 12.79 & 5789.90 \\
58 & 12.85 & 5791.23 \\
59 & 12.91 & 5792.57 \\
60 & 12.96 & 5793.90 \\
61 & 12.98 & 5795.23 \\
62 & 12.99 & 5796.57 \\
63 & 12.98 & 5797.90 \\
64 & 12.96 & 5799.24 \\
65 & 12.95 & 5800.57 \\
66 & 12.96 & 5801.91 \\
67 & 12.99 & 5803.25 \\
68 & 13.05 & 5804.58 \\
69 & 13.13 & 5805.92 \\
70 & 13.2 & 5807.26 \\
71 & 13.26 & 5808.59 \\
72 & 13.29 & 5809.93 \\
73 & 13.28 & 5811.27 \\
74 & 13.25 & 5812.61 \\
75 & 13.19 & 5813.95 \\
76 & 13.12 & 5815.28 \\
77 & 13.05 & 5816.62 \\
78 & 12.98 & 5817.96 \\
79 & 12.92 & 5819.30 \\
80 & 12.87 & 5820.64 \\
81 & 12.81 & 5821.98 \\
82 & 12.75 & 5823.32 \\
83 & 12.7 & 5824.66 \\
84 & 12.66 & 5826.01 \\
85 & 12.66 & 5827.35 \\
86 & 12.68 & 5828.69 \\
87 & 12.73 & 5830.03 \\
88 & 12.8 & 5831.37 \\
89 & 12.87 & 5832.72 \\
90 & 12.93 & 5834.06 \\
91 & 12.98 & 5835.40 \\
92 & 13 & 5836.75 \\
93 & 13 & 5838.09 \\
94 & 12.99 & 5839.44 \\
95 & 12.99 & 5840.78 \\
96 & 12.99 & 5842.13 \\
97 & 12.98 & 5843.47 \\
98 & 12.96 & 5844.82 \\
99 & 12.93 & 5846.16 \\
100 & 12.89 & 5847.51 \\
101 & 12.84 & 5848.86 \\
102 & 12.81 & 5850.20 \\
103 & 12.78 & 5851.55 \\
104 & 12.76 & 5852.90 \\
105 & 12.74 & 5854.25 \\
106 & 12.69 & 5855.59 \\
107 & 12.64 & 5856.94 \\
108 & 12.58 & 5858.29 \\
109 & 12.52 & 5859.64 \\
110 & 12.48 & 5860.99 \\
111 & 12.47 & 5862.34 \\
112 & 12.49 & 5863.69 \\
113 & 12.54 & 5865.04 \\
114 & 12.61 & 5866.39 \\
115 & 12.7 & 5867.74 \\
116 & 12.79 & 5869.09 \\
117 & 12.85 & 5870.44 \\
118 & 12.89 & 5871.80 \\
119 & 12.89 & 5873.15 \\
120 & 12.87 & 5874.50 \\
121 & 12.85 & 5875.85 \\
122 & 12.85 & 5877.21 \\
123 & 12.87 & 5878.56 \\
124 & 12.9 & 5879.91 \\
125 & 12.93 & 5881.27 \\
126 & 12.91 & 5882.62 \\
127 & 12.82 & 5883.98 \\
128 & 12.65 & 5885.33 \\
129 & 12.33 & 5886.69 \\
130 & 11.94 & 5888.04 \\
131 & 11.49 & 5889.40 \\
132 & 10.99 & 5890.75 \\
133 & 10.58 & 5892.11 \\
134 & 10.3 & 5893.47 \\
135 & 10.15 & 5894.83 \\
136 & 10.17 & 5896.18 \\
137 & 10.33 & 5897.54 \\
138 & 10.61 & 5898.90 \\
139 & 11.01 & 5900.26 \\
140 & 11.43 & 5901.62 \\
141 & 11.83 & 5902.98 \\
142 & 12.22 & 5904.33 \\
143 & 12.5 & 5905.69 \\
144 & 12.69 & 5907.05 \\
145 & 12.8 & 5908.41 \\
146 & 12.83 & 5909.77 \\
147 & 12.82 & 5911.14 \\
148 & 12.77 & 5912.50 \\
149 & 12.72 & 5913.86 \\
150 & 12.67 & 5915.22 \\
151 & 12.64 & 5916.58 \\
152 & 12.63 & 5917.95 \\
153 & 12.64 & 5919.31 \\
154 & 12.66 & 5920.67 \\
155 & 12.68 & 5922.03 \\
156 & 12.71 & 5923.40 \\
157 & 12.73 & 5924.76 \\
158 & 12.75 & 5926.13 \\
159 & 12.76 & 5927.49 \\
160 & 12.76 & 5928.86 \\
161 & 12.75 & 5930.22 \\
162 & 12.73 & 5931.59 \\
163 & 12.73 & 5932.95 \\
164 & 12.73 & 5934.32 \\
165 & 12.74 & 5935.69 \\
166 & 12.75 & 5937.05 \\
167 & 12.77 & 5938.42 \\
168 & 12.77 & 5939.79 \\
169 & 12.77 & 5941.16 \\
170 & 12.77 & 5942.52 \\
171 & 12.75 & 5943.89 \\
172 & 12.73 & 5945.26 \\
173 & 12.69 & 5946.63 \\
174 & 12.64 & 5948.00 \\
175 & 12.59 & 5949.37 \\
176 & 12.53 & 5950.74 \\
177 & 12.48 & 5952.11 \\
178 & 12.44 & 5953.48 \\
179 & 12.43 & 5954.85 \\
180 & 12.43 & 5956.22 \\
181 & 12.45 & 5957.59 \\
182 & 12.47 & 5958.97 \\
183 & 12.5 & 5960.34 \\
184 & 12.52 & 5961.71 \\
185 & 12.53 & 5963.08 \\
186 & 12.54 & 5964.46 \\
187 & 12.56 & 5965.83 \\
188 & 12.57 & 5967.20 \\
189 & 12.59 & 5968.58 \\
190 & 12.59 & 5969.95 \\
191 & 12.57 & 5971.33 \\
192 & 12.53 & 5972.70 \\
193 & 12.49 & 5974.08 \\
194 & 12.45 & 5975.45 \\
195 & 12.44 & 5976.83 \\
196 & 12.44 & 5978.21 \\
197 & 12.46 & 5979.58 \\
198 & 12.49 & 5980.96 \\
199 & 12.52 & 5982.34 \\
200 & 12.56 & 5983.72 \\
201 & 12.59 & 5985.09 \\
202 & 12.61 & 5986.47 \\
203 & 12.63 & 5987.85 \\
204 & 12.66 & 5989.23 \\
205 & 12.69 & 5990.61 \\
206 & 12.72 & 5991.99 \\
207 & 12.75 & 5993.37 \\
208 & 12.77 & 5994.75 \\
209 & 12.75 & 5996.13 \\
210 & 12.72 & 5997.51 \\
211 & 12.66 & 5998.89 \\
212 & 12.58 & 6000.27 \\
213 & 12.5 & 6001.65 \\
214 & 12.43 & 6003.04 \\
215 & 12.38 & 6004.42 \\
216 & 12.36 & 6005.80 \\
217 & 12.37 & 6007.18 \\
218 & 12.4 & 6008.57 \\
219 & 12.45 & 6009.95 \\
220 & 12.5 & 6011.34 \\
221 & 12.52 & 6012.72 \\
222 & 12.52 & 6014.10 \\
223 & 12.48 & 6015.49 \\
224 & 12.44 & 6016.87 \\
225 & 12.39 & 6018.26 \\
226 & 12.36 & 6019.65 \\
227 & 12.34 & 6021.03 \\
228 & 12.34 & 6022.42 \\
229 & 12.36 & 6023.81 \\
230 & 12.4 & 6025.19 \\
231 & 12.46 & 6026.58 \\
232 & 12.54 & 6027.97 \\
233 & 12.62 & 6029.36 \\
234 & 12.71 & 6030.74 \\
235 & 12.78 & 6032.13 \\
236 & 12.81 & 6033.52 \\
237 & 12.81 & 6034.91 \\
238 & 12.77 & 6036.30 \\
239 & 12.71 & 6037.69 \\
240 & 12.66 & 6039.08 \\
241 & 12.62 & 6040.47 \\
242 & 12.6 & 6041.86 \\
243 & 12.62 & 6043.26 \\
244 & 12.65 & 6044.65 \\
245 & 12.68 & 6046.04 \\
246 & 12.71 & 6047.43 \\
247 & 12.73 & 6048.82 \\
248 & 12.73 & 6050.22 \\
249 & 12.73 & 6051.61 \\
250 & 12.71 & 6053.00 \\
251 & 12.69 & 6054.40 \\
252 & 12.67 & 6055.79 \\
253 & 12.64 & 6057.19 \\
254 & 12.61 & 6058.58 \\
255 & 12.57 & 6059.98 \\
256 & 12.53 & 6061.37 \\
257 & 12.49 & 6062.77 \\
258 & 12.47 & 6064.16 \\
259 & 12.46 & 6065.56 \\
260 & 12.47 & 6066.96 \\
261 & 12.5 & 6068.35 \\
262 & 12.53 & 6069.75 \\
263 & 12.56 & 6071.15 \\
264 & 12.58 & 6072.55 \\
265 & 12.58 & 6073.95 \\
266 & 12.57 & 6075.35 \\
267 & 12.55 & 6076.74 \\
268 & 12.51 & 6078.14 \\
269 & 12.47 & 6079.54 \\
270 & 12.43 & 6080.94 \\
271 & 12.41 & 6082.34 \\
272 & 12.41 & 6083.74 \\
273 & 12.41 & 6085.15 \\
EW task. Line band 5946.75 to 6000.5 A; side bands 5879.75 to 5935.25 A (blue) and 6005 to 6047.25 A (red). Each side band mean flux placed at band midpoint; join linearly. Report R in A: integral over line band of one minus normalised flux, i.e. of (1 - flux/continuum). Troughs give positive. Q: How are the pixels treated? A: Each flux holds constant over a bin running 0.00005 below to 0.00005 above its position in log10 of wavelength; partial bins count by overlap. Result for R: -0.80 A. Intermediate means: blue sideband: 12.2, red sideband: 12.5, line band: 12.6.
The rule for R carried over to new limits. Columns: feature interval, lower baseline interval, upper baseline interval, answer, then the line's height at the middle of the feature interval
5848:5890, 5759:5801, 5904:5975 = 0.2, 12.7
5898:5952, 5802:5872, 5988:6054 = 0.8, 12.7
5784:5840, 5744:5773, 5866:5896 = -1.5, 12.6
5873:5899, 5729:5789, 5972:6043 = 1.7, 12.7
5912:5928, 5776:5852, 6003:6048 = 0.0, 12.7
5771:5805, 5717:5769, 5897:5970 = -0.1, 12.8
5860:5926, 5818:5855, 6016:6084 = 2.7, 12.8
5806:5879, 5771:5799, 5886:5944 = -2.0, 12.5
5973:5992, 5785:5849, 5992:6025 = 0.0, 12.6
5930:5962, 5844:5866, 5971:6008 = -0.1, 12.6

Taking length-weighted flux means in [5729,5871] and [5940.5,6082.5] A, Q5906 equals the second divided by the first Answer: 1.0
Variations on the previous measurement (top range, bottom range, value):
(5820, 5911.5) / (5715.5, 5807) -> 0.97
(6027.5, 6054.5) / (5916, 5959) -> 1.00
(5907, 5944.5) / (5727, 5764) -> 0.99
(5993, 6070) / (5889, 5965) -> 1.02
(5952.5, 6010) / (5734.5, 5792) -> 0.98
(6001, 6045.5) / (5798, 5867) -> 0.97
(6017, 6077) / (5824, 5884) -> 0.98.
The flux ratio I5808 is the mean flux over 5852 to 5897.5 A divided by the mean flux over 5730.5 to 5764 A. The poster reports 1.0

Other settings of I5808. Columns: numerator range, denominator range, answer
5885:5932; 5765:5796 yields 0.94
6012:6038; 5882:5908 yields 1.09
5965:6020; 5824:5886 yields 0.98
